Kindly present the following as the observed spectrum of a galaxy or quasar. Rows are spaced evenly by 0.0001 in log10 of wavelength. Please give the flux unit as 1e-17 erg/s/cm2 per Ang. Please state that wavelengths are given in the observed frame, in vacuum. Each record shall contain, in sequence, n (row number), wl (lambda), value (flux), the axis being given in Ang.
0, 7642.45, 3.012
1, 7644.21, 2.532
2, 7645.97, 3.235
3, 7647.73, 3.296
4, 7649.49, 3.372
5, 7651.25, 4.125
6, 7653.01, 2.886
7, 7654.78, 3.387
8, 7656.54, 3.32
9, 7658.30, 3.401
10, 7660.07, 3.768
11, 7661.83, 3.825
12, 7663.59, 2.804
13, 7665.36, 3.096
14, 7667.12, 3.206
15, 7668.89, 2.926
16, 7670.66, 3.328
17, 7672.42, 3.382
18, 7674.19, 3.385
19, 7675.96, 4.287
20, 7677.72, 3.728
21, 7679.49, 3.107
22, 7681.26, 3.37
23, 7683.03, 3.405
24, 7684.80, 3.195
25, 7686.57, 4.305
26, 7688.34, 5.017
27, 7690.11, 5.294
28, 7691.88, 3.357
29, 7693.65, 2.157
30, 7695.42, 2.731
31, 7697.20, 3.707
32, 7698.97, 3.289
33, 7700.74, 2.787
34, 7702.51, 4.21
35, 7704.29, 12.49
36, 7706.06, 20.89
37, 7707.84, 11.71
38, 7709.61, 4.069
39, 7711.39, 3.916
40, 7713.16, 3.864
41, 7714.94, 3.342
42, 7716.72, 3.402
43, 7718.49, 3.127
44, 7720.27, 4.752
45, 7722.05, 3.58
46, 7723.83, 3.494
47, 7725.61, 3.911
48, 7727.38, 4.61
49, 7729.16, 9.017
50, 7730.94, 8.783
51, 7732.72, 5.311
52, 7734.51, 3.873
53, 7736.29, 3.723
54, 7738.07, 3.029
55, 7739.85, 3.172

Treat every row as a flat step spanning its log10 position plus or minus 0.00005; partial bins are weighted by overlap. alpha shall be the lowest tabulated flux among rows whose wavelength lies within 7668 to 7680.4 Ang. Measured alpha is 2.926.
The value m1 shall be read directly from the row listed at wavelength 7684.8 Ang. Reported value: 3.195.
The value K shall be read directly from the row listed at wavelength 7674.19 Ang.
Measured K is 3.385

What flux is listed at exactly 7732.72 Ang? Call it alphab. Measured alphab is 5.311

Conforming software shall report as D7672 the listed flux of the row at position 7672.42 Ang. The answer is 3.382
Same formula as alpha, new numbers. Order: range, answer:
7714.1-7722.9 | 3.127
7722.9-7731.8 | 3.494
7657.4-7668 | 2.804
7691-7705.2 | 2.157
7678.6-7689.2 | 3.107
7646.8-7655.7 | 2.886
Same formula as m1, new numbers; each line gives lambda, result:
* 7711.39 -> 3.916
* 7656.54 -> 3.32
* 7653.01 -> 2.886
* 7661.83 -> 3.825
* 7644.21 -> 2.532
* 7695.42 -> 2.731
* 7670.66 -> 3.328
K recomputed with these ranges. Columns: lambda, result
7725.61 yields 3.911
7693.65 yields 2.157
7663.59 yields 2.804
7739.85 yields 3.172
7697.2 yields 3.707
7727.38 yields 4.61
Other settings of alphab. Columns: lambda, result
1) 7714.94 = 3.342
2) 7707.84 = 11.71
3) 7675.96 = 4.287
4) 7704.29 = 12.49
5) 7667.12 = 3.206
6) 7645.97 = 3.235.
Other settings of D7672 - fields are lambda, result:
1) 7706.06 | 20.89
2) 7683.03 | 3.405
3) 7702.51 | 4.21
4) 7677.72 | 3.728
